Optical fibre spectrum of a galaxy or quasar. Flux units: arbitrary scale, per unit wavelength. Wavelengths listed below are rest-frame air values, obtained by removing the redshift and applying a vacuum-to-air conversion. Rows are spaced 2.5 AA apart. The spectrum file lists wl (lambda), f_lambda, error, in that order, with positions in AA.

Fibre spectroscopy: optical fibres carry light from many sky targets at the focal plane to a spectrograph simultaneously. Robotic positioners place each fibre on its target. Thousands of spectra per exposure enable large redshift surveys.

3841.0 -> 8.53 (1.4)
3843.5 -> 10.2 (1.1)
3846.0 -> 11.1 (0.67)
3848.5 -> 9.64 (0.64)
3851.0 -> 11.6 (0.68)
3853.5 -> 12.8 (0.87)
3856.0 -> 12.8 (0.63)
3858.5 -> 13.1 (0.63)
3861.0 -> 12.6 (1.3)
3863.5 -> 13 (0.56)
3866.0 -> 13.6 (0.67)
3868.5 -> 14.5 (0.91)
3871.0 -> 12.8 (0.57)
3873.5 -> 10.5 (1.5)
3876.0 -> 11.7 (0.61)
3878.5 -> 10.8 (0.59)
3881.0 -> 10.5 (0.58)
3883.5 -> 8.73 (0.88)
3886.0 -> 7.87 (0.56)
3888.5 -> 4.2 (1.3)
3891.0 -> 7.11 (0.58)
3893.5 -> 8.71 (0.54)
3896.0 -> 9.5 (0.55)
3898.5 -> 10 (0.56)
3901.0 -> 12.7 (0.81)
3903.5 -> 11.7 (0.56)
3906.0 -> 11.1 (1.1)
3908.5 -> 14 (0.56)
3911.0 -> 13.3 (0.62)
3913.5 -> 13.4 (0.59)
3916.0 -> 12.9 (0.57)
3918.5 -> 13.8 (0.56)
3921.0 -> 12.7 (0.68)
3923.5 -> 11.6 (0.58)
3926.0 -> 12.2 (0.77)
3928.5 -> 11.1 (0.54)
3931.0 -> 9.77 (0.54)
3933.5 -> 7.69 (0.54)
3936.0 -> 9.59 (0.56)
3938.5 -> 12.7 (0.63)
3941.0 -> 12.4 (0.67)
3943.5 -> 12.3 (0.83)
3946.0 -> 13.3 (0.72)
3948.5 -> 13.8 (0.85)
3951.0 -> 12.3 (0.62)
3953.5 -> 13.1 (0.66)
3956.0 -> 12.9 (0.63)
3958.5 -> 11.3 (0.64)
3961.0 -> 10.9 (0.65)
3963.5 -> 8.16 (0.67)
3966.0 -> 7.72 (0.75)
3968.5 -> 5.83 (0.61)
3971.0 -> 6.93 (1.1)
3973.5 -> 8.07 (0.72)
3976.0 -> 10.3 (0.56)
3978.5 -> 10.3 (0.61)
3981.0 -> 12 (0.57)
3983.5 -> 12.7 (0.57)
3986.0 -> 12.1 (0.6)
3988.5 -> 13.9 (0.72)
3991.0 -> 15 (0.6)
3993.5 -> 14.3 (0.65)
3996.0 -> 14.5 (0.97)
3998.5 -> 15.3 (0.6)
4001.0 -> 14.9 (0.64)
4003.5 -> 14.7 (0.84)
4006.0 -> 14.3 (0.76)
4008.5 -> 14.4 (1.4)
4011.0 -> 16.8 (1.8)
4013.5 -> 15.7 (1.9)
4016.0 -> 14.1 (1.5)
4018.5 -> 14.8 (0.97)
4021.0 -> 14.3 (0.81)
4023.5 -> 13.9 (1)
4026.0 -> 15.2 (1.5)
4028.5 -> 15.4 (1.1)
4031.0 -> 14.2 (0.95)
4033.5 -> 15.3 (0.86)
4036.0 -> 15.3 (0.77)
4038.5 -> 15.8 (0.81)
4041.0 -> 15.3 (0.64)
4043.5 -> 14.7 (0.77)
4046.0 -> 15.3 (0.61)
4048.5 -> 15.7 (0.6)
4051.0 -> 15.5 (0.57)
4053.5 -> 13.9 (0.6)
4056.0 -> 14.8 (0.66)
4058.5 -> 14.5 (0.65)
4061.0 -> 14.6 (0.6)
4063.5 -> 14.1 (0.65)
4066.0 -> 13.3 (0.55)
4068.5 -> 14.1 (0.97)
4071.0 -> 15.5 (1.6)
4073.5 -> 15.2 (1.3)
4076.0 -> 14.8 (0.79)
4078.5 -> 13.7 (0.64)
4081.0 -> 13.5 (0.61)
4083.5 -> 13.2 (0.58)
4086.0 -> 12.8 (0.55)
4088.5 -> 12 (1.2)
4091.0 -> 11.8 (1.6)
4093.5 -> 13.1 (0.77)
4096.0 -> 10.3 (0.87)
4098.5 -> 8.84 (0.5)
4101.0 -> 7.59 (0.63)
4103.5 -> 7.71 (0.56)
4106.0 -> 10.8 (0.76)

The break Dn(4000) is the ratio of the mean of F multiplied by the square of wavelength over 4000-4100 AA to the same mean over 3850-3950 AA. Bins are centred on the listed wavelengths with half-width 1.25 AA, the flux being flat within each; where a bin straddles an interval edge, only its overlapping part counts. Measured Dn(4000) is 1.34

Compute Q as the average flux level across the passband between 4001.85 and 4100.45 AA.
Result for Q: 14.2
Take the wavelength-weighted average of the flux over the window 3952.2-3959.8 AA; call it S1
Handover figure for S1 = 12.4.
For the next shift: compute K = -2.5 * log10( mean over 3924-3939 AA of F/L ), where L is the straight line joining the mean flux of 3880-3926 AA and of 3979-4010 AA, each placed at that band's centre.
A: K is 0.13 mag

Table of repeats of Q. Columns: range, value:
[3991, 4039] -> 14.9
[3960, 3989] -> 9.8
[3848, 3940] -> 11.3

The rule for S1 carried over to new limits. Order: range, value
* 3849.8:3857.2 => 12.4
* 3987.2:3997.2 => 14.4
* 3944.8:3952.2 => 13.1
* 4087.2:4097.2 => 11.8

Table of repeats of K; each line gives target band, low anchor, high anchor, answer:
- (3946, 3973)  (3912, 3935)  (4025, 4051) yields 0.22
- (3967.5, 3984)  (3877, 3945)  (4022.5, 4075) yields 0.34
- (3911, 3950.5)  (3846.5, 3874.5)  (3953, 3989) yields -0.09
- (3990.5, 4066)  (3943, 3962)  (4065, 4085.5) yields -0.10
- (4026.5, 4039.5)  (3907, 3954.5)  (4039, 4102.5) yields -0.15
